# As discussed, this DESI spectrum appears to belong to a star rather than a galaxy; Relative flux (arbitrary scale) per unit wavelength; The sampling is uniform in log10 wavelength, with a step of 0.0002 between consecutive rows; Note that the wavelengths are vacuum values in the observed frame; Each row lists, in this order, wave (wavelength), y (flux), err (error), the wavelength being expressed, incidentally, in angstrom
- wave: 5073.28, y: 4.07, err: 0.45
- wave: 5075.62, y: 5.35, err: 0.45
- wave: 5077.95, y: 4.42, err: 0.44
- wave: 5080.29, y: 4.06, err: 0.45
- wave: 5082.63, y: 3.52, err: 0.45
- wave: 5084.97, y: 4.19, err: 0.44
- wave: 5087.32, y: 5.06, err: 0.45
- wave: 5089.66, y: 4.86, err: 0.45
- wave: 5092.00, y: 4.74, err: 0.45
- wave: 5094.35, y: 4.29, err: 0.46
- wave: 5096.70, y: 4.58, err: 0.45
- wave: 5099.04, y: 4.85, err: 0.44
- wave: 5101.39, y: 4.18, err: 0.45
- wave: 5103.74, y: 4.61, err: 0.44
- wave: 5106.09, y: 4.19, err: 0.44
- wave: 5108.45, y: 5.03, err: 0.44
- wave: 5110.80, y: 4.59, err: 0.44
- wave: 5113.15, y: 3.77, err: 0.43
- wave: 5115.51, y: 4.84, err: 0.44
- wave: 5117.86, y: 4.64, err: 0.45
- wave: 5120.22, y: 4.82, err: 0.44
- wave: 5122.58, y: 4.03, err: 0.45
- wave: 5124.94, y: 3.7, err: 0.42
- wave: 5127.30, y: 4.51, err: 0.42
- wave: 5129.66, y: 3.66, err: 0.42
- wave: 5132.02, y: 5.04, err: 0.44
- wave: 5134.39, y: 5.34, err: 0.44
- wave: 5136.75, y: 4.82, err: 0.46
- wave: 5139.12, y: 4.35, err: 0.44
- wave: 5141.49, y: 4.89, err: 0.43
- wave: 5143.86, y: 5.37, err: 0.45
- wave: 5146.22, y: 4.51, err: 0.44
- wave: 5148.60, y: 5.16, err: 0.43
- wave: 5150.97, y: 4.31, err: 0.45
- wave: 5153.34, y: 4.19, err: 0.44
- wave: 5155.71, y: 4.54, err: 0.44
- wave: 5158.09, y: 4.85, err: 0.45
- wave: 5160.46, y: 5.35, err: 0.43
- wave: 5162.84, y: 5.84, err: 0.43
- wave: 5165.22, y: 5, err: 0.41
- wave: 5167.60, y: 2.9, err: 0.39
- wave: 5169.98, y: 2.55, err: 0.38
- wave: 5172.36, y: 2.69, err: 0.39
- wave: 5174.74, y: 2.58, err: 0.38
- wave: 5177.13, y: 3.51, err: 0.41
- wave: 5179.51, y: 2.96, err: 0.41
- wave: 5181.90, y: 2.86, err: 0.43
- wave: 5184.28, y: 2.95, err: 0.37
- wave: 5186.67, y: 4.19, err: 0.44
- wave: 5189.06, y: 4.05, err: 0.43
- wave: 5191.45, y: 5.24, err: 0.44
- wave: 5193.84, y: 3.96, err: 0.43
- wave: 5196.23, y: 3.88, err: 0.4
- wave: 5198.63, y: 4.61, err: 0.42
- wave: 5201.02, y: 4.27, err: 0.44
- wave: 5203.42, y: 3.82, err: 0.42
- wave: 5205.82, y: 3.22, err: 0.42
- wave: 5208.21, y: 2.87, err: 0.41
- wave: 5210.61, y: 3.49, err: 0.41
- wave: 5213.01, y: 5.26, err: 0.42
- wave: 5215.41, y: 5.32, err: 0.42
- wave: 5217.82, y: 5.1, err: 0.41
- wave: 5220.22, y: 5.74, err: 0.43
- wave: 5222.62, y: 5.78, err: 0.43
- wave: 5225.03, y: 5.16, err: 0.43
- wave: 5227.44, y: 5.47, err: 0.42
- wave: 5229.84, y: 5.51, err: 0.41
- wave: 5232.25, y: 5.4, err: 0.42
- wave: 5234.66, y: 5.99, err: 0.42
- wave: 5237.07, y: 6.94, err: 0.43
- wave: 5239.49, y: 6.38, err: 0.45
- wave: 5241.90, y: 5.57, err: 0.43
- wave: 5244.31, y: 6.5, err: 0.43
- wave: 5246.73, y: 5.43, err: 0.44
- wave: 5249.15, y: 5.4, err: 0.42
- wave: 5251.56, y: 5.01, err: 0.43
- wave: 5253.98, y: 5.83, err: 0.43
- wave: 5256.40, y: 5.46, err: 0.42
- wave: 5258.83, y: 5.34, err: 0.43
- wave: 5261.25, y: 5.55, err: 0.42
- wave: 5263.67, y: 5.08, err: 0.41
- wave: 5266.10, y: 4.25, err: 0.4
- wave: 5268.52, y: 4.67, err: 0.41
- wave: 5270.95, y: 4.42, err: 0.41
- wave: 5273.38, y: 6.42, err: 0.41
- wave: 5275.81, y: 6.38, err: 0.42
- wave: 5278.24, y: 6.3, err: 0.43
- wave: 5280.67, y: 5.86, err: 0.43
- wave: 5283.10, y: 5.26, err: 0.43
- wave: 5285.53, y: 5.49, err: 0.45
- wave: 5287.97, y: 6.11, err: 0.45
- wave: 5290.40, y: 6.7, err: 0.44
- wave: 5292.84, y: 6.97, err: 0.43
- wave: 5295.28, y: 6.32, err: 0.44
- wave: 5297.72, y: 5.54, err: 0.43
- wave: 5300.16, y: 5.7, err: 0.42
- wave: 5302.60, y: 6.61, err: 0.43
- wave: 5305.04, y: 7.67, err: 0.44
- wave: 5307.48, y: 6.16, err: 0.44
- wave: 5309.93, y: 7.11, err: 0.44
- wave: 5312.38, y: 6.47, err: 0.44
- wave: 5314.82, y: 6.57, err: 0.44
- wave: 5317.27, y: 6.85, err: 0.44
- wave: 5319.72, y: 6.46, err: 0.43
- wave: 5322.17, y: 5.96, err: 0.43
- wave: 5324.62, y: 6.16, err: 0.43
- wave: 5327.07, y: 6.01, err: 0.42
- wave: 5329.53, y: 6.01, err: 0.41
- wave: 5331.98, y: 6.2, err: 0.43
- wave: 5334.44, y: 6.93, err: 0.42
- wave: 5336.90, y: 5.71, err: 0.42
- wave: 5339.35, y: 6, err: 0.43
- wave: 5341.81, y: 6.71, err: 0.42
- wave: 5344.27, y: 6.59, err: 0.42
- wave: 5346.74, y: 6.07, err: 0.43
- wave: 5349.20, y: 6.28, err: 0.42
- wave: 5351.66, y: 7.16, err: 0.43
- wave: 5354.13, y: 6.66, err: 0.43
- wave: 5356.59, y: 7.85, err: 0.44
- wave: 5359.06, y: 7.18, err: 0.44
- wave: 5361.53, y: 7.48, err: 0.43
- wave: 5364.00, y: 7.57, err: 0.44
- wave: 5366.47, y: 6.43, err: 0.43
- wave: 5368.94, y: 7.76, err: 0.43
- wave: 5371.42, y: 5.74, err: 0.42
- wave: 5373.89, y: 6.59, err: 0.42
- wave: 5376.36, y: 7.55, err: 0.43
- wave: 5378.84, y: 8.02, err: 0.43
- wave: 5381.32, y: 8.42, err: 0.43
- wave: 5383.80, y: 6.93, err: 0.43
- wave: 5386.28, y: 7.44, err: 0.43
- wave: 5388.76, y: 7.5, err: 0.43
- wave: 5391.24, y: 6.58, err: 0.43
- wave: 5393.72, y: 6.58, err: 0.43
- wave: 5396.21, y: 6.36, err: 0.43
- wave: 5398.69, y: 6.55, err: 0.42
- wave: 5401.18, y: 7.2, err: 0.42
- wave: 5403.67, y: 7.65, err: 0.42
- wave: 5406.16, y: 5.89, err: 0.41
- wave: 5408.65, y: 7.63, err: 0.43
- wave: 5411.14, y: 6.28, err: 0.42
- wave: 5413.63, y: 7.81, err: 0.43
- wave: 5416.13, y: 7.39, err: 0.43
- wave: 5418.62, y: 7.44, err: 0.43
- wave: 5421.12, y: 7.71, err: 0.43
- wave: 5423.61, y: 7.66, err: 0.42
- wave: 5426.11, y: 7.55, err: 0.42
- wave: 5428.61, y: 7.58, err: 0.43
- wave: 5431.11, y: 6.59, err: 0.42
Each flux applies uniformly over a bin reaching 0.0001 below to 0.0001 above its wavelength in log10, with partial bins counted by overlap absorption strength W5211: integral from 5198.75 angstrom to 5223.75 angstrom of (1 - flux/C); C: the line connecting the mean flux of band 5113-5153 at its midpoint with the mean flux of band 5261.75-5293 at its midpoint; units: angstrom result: 3.3 angstrom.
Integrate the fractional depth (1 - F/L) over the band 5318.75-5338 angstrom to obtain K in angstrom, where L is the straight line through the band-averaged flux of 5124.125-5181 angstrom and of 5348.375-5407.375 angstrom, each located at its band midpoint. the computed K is 0.8 angstrom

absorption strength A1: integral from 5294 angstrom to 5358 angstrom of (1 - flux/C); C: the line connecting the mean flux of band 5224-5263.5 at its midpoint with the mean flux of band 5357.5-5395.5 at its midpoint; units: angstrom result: 1.4 angstrom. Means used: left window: 5.67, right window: 7.18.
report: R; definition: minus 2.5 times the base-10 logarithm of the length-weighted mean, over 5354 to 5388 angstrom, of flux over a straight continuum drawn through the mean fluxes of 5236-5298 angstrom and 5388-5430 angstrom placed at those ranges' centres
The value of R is -0.08 mag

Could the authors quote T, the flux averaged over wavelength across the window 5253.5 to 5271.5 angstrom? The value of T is 5.07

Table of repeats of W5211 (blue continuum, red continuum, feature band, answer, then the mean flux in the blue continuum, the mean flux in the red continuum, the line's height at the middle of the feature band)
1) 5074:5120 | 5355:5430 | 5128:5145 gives 0.4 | 4.52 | 7.21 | 4.88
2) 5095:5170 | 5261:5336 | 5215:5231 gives -0.2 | 4.56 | 6.08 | 5.39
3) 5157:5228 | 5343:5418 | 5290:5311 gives -2.5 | 4.17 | 7.04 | 5.82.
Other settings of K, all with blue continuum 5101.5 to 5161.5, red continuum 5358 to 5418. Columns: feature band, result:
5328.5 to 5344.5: 0.8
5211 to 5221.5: 0.4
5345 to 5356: 0.2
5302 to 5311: -0.8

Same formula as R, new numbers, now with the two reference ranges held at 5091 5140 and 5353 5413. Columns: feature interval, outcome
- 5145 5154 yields 0.06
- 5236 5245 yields -0.11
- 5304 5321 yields -0.06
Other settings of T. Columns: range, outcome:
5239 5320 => 5.93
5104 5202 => 4.26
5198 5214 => 3.89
